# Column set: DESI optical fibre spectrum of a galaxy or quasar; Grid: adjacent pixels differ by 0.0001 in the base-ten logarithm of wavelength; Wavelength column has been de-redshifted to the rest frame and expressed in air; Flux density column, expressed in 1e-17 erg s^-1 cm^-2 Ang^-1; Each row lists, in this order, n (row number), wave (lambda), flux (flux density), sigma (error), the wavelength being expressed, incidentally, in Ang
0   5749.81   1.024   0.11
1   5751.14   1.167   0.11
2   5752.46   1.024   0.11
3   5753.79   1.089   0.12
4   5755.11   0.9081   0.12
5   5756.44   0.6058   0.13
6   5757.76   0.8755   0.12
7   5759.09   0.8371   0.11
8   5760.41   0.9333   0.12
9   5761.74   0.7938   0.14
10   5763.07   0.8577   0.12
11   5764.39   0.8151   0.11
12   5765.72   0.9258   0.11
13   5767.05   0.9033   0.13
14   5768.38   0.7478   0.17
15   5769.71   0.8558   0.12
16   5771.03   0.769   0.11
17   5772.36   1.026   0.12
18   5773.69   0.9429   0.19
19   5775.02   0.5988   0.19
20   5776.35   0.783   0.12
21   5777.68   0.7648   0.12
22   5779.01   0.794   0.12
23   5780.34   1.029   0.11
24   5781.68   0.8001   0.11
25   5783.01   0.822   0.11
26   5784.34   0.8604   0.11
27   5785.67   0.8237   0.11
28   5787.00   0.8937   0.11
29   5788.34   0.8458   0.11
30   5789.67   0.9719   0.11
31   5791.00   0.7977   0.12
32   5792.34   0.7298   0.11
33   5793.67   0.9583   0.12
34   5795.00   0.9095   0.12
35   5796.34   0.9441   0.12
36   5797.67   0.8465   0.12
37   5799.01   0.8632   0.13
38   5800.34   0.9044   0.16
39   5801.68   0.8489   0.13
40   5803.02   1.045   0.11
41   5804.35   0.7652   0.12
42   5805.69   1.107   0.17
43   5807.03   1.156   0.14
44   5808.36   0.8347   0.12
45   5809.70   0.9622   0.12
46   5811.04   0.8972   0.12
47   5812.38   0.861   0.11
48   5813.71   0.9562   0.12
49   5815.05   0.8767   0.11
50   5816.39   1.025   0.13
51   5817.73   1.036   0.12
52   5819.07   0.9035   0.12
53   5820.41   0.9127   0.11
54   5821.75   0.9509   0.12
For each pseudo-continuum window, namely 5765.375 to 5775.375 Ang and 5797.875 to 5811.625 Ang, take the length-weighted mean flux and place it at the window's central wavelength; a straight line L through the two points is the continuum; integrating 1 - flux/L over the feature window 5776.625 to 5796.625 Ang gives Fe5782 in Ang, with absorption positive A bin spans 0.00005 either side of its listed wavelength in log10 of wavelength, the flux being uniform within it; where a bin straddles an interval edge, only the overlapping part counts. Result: 0.7 Ang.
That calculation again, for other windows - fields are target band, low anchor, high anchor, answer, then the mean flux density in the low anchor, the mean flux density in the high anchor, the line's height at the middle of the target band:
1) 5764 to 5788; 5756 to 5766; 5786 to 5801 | 0.3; 0.832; 0.878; 0.853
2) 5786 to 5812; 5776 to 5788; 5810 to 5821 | -0.5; 0.842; 0.935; 0.889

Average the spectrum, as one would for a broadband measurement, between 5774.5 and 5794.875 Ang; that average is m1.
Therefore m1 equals 0.835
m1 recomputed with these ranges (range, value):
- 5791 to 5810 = 0.914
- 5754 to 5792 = 0.844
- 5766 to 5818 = 0.885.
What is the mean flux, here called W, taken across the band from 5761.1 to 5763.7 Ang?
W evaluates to 0.825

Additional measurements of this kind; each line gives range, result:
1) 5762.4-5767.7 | 0.875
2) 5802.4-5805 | 0.906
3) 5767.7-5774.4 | 0.867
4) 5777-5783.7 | 0.841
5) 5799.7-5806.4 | 0.934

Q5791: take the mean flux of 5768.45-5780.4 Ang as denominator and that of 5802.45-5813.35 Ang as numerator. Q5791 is 1.2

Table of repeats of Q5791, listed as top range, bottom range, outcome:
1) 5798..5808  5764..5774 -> 1.09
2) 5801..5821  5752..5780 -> 1.11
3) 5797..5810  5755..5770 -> 1.12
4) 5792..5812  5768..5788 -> 1.10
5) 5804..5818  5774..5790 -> 1.15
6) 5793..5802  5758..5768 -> 1.04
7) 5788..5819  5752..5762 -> 1.04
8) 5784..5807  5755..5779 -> 1.08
